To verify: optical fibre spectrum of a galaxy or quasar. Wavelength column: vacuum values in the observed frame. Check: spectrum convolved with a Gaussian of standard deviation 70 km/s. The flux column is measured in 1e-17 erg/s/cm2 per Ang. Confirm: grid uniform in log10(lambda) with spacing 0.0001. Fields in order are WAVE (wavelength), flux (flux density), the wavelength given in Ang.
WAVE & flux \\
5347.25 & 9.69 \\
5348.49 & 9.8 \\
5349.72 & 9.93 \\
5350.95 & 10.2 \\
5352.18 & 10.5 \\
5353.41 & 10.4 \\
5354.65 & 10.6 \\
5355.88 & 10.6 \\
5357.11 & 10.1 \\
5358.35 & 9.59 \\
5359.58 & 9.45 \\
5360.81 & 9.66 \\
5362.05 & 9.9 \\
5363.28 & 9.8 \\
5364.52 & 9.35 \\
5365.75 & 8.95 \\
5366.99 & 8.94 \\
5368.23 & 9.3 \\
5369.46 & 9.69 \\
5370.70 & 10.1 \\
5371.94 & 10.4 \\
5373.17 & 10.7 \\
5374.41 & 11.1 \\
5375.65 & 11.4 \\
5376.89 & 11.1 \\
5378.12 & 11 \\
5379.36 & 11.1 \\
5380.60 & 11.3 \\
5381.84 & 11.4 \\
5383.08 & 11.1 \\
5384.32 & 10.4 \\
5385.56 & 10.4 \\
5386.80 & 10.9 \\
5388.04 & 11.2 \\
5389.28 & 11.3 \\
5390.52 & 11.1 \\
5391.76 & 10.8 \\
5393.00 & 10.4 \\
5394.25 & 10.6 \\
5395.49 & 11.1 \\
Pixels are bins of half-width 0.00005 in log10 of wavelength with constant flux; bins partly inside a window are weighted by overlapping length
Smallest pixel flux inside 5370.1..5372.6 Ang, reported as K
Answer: 10.1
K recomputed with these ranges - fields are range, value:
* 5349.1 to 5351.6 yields 9.93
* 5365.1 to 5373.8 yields 8.94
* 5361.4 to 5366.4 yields 8.95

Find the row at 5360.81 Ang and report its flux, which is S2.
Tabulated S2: 9.66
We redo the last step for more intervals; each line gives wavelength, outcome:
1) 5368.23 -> 9.3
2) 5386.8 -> 10.9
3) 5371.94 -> 10.4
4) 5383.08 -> 11.1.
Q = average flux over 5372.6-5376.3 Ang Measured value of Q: 11.1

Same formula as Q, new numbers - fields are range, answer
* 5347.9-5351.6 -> 10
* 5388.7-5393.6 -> 10.9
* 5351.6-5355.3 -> 10.5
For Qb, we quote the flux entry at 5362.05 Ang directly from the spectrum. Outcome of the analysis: 9.9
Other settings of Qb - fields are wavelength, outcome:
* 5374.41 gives 11.1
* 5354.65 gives 10.6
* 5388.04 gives 11.2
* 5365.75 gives 8.95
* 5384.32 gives 10.4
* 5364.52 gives 9.35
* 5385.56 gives 10.4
